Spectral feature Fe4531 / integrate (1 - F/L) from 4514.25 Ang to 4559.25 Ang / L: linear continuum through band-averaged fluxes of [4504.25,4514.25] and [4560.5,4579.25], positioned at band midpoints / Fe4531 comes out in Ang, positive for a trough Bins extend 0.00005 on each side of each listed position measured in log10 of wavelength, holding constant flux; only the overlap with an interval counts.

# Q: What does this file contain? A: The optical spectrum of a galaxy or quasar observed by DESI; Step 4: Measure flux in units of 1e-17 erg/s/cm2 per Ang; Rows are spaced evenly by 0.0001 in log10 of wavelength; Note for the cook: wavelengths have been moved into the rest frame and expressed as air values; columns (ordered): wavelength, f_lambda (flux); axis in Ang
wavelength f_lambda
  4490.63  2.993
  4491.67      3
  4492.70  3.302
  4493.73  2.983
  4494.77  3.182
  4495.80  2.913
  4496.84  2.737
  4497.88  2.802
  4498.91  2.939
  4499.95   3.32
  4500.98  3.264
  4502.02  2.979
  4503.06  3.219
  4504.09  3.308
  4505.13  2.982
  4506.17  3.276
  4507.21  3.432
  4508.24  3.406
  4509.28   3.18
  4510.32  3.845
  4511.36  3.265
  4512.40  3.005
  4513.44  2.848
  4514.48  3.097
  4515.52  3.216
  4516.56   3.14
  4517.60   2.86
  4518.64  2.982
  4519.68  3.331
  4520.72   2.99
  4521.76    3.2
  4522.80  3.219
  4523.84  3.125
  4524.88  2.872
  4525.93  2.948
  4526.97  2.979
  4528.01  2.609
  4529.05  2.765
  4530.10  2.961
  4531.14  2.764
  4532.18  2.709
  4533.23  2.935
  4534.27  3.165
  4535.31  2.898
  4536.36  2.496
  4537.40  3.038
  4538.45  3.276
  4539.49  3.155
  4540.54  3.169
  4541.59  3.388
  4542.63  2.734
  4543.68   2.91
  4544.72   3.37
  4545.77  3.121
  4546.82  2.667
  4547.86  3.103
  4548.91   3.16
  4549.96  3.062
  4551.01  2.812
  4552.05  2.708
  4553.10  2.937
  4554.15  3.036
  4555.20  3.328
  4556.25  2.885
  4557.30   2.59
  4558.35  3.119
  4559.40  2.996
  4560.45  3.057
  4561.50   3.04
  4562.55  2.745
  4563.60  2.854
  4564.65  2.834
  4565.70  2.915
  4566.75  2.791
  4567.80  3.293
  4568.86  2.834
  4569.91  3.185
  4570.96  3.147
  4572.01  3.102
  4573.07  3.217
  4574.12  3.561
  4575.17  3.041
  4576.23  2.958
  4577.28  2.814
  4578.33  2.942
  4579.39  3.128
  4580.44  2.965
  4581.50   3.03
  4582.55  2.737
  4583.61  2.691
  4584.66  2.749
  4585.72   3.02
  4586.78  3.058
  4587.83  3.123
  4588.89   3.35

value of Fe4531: 2.10 Ang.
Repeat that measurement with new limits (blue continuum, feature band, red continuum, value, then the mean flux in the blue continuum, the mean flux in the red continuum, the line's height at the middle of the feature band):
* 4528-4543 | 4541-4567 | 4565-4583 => 0.2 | 2.95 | 3.04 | 2.99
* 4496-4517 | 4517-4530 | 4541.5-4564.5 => 0.4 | 3.16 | 2.97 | 3.09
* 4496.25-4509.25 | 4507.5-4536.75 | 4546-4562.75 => 0.4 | 3.14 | 2.96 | 3.07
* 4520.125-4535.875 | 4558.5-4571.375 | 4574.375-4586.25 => -0.2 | 2.94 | 2.93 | 2.93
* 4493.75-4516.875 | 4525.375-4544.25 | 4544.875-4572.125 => 0.7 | 3.15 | 2.98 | 3.05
